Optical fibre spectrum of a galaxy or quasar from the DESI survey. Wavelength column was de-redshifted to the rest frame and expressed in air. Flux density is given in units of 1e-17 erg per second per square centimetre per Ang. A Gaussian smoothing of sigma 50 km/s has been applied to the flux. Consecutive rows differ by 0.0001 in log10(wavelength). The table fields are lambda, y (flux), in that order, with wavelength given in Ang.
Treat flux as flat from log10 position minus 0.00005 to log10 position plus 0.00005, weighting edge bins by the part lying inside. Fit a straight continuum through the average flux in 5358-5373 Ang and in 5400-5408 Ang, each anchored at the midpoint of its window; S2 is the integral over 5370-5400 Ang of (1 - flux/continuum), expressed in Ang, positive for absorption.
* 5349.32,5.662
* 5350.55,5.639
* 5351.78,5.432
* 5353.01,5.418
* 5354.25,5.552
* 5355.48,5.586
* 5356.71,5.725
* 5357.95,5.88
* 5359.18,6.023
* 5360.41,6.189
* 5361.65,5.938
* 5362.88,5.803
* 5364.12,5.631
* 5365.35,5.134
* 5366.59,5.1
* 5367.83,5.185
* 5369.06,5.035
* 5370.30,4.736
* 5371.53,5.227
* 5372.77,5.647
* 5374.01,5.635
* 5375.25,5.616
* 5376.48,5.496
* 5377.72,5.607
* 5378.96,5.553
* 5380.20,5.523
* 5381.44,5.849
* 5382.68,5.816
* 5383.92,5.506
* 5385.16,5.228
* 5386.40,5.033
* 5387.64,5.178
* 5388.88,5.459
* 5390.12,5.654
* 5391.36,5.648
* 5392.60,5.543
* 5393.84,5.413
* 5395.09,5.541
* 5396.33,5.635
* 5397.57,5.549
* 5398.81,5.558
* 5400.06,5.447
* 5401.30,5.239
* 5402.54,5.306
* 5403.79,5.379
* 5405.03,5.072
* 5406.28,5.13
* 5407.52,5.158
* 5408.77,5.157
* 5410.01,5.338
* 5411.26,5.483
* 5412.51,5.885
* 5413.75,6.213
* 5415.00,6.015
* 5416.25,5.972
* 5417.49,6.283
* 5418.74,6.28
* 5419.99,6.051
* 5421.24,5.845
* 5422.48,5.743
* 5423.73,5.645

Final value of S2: -0.8 Ang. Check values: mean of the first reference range 5.48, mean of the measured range 5.49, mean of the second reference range 5.24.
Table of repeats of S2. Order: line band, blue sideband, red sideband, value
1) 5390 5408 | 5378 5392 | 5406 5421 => 0.7 Ang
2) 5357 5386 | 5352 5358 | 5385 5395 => -0.2 Ang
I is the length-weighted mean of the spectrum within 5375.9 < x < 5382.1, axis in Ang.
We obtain 5.6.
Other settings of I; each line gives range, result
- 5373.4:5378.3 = 5.59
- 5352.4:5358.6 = 5.63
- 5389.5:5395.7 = 5.56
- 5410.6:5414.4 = 5.85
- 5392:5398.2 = 5.54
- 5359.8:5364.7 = 5.88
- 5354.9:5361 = 5.89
